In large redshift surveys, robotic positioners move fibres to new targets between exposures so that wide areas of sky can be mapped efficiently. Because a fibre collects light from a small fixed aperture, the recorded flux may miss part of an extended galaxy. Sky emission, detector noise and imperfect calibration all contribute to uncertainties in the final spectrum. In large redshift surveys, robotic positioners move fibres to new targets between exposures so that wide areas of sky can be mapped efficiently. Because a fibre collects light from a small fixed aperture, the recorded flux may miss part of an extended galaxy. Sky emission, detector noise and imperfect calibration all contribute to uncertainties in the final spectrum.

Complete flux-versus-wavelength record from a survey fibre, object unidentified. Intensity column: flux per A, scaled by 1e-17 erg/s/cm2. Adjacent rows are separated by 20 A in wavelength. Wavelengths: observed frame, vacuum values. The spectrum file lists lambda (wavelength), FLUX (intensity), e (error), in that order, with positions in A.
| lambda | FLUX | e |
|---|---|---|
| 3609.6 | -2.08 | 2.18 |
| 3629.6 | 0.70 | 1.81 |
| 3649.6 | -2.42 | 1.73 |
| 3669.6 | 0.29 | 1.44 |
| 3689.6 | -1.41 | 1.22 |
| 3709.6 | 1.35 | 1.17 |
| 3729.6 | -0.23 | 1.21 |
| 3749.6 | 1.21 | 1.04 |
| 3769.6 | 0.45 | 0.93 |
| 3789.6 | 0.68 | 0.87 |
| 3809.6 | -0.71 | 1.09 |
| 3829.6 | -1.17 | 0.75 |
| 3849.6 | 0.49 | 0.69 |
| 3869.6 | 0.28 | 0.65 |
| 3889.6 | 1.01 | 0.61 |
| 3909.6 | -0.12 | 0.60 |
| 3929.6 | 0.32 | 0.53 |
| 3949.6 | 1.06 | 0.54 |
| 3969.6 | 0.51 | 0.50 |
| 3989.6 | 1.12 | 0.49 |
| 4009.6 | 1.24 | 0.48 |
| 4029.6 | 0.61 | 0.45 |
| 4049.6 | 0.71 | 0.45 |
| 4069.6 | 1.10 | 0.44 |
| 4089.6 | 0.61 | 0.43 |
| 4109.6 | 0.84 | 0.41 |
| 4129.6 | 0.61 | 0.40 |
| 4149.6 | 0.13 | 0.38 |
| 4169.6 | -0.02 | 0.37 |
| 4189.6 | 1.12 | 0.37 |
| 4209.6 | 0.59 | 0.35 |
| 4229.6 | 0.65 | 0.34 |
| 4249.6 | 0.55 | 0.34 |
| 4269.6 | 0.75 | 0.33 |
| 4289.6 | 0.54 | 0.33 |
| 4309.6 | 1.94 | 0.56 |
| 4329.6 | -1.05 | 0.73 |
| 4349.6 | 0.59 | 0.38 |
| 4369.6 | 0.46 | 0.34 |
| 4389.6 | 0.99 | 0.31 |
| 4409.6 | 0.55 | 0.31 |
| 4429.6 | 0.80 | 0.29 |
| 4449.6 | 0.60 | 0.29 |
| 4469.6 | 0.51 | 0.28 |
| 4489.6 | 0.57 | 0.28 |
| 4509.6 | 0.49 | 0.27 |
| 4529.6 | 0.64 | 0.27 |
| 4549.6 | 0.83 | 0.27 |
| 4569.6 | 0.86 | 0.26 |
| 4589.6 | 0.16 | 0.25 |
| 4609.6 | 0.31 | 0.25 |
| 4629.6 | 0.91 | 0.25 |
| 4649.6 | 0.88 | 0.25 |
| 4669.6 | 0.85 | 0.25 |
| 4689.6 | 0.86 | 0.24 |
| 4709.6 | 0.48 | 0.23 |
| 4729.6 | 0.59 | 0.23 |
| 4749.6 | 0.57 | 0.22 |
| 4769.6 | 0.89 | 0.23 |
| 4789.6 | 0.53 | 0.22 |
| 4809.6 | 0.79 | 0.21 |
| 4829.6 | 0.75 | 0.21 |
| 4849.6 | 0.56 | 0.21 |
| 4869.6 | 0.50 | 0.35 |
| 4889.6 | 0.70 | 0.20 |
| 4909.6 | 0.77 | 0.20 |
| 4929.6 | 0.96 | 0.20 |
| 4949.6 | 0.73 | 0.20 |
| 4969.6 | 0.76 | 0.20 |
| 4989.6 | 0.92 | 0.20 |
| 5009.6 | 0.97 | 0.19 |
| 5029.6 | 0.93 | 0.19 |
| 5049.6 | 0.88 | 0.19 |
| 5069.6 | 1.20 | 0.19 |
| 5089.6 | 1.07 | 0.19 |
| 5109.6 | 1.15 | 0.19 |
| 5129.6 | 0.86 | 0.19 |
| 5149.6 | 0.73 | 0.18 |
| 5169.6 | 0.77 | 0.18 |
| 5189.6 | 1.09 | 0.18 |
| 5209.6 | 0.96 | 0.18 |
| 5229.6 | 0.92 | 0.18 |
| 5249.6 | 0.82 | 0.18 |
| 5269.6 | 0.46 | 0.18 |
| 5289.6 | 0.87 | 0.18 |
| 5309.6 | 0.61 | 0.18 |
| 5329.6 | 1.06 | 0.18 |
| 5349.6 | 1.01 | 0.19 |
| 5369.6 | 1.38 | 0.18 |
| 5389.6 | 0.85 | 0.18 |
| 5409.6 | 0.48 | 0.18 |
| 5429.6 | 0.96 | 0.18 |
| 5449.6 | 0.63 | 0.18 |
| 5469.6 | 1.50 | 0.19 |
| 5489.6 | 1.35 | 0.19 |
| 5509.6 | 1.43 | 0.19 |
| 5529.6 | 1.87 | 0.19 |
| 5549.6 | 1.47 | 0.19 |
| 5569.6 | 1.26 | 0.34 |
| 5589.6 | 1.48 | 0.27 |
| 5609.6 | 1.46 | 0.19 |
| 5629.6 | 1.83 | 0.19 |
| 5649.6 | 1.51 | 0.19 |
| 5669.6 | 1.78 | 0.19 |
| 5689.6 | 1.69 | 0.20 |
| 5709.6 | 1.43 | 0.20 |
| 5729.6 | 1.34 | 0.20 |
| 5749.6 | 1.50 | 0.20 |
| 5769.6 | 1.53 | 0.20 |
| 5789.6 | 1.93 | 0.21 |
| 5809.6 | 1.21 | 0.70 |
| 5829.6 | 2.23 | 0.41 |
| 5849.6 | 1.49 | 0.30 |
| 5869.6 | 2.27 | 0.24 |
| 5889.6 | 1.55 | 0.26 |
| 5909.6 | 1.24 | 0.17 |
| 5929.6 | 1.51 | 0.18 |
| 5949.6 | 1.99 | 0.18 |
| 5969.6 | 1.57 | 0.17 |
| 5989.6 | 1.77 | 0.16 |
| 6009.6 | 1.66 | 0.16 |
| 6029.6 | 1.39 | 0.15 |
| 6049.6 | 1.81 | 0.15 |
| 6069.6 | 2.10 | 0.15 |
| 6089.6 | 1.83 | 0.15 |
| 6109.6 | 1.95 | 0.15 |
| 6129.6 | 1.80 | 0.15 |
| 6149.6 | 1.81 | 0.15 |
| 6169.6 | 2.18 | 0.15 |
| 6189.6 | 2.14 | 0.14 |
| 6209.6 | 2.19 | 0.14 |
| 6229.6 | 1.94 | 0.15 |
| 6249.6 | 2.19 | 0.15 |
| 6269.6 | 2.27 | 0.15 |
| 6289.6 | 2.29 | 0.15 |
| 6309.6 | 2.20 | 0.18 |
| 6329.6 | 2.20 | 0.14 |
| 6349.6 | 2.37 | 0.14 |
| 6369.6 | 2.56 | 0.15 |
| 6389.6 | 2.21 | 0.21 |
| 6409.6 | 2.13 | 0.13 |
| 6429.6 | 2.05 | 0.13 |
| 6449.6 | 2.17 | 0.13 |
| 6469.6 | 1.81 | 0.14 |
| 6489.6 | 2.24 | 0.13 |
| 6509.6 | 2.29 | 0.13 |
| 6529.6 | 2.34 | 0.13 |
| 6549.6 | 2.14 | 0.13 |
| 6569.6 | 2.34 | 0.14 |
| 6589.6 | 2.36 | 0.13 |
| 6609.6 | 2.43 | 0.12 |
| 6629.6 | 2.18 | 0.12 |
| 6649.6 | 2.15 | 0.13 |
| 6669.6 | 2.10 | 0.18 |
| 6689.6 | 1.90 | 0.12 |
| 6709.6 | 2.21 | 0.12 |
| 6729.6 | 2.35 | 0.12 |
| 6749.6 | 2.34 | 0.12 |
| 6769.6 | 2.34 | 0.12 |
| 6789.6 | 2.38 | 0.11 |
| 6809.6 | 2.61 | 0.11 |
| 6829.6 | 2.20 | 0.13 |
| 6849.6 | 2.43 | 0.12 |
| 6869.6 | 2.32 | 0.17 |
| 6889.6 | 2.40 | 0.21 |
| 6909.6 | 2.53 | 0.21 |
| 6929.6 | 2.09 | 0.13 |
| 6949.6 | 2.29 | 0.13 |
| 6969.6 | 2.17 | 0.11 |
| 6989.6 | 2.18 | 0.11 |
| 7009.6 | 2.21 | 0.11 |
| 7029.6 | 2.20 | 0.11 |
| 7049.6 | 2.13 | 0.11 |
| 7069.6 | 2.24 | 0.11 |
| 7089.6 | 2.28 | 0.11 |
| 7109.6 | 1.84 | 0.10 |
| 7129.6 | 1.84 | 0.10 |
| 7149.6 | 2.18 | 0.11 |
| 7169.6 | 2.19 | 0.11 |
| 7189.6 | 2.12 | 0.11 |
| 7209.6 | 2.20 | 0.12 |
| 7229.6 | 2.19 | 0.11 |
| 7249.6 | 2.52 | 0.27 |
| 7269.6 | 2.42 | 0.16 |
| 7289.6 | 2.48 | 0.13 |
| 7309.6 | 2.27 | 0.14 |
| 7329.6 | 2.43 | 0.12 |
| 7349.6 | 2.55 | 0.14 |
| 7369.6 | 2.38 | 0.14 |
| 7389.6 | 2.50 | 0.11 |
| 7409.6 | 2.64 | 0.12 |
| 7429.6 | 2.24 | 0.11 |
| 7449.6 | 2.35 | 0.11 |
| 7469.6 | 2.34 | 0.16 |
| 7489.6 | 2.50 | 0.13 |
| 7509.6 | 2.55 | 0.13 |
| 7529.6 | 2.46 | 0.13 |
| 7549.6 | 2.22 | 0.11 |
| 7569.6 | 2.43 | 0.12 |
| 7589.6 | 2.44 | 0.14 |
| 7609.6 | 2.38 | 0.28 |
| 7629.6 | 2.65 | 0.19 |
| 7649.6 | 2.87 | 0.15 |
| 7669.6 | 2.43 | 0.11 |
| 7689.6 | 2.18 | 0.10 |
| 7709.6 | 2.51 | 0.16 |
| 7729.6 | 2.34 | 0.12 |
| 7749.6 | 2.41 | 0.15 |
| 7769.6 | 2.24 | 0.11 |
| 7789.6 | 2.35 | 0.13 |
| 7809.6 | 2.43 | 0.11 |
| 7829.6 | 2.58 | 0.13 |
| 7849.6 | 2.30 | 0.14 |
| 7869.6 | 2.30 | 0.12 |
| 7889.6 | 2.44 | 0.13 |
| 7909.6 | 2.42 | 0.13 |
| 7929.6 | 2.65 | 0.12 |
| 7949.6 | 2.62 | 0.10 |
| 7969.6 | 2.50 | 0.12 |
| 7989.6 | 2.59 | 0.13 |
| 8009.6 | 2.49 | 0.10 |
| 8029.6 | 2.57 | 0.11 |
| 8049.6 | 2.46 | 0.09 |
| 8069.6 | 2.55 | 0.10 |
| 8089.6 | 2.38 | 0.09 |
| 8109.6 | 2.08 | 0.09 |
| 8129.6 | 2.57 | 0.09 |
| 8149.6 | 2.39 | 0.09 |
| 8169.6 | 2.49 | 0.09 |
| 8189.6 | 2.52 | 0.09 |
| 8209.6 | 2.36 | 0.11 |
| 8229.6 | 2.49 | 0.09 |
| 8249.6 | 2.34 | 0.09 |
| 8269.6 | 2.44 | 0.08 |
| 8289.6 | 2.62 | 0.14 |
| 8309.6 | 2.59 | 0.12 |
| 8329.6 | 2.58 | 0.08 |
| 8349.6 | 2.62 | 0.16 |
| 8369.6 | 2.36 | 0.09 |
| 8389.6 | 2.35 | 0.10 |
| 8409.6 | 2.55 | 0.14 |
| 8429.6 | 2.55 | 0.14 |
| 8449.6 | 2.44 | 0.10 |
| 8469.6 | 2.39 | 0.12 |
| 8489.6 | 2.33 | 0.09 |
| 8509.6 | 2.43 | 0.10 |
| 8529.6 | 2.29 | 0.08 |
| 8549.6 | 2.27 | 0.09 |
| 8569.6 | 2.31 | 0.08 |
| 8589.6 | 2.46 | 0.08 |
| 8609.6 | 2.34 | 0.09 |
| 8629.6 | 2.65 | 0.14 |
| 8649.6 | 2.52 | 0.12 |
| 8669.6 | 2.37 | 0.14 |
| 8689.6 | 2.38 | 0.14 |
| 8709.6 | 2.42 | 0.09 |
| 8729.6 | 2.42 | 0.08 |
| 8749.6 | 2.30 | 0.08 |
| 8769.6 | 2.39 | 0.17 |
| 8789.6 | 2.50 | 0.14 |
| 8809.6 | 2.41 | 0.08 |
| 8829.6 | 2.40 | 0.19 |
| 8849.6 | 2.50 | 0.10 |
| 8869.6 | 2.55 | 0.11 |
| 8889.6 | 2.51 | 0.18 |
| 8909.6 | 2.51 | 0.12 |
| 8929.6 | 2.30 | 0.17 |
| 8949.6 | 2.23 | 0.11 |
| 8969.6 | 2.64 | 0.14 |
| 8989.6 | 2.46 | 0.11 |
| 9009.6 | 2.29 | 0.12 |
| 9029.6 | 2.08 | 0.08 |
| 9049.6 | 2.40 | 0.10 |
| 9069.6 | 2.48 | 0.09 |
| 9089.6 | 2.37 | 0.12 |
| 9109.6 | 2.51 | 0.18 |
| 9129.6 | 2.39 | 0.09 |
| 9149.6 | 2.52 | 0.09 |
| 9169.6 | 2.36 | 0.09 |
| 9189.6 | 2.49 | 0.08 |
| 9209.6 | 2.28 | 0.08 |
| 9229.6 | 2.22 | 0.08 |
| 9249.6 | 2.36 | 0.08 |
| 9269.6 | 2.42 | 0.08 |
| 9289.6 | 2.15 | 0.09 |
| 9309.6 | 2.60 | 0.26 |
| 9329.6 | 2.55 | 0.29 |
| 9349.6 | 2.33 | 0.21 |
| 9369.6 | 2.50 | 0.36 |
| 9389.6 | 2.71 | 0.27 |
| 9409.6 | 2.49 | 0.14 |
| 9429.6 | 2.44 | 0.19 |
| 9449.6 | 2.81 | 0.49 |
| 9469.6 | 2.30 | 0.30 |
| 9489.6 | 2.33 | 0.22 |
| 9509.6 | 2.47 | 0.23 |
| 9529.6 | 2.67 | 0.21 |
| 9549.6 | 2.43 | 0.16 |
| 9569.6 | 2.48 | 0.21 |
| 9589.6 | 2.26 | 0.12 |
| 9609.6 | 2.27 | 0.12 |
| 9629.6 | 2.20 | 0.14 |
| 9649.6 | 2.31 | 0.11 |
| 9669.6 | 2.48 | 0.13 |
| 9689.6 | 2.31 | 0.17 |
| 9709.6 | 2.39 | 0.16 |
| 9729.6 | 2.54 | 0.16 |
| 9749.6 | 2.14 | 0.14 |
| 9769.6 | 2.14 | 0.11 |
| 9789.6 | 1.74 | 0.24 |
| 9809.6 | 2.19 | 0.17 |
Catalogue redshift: 0.37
